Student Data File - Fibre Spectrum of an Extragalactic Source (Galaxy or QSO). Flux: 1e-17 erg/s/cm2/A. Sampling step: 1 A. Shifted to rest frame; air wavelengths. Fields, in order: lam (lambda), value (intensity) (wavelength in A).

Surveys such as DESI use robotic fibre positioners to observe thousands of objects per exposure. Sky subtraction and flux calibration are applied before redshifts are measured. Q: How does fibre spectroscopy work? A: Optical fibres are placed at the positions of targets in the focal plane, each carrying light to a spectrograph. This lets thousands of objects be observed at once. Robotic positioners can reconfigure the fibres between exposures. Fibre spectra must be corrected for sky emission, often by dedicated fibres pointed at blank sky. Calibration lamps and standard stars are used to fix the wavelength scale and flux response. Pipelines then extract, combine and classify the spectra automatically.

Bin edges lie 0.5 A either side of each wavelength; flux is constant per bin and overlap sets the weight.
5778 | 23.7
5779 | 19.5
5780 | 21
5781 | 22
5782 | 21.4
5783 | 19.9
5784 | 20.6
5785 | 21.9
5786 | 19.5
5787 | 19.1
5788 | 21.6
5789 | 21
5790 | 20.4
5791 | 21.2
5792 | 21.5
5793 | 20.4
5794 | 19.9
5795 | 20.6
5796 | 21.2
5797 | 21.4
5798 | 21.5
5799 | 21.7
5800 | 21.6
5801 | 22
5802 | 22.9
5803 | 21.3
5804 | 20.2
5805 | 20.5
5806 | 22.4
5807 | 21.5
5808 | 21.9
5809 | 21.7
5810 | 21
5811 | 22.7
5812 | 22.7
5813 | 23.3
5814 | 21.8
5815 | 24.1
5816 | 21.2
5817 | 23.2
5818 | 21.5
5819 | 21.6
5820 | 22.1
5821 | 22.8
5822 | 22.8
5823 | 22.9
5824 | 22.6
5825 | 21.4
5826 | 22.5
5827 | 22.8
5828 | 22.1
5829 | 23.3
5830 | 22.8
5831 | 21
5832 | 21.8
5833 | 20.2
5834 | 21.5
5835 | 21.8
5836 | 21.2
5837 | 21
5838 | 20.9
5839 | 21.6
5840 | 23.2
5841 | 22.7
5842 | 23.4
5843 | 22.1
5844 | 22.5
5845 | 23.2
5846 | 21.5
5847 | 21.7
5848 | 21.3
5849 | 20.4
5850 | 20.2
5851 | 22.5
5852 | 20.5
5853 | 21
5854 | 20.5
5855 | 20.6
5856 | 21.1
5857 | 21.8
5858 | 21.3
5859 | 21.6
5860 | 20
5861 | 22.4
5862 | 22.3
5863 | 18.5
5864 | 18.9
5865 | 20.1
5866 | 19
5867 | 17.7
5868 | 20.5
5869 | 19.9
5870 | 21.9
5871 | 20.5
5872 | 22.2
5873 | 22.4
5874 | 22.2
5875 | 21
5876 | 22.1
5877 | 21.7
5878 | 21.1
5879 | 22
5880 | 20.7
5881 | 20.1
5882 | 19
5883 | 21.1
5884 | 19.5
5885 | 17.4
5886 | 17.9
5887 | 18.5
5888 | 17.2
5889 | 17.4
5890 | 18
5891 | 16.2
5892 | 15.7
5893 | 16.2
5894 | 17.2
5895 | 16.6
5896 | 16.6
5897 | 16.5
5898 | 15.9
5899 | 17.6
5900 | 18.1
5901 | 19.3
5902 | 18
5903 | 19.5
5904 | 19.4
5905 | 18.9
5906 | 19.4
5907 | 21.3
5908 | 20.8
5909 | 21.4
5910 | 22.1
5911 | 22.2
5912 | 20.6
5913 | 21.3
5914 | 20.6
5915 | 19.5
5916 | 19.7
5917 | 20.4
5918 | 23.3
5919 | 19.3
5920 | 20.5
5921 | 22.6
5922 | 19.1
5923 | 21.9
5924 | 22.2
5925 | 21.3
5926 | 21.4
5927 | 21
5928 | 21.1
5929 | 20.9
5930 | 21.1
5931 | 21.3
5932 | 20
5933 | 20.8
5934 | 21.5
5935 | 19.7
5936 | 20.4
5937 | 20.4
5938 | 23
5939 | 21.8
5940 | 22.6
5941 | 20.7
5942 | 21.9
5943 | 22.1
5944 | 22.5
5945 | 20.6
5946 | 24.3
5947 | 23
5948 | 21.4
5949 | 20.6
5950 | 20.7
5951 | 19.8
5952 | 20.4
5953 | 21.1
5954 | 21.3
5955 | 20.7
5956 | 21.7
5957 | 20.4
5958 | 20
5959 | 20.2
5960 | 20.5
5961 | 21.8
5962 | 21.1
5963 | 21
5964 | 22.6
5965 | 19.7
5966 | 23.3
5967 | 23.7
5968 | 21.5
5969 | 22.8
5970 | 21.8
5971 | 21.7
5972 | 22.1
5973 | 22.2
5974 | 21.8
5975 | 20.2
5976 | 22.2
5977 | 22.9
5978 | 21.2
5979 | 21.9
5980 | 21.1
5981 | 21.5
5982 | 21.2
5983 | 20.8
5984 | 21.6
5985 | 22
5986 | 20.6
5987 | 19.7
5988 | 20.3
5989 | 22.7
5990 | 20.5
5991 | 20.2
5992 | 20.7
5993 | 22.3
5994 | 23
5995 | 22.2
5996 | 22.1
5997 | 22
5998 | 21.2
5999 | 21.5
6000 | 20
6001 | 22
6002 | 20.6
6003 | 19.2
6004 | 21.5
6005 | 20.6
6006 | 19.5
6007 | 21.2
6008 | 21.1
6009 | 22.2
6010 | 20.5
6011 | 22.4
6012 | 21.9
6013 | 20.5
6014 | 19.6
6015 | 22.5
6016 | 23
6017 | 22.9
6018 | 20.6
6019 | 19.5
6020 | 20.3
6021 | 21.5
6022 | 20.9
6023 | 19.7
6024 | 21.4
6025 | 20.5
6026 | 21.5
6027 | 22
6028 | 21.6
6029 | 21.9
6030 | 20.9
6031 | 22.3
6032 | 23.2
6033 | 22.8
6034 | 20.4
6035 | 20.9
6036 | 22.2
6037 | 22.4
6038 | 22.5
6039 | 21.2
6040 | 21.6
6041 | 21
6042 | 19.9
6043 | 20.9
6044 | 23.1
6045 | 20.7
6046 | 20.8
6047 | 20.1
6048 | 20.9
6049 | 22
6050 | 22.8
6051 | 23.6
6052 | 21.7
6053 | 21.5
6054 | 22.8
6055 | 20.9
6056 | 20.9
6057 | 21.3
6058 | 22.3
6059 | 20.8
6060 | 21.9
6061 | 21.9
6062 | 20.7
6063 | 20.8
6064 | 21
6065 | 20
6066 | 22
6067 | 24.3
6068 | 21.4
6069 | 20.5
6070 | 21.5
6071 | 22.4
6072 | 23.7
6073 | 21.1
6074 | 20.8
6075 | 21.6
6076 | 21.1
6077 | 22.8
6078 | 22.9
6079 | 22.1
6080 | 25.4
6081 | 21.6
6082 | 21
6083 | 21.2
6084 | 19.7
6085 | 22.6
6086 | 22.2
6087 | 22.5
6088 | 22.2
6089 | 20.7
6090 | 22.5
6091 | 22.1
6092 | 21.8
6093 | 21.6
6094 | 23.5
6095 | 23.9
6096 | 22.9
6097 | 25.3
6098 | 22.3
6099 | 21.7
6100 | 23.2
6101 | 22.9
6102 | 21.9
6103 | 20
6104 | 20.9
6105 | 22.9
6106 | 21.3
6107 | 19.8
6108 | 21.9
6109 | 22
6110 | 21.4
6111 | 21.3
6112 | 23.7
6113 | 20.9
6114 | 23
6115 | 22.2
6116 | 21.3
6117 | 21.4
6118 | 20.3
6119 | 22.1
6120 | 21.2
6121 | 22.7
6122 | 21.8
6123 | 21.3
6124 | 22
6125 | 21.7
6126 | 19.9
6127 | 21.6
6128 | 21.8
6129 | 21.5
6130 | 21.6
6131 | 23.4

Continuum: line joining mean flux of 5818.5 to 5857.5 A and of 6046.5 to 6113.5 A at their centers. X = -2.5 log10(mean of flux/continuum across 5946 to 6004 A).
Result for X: 0.02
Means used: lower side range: 21.8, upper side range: 21.9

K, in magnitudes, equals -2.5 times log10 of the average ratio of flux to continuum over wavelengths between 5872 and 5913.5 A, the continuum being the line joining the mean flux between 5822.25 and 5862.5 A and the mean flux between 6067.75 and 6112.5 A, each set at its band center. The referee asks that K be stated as 0.132 mag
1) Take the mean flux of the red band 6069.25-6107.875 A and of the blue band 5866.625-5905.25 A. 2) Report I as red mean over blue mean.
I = 1.16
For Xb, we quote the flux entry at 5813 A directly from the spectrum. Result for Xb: 23.3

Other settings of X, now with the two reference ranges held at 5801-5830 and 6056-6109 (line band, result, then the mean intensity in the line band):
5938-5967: 0.031 mag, 21.4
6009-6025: 0.042 mag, 21.2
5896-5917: 0.133 mag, 19.6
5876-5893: 0.166 mag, 19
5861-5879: 0.068 mag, 20.8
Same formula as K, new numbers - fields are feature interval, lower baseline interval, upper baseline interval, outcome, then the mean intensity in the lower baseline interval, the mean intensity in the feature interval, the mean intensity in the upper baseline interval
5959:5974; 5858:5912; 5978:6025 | -0.06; 19.5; 21.8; 21.2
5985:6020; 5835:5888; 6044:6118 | 0.02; 20.9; 21.2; 21.9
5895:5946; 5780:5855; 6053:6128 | 0.06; 21.6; 20.5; 21.8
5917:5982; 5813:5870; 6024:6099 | 0.01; 21.5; 21.4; 21.8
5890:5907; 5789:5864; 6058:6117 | 0.22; 21.7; 17.7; 21.9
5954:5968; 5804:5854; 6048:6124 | 0.03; 21.9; 21.3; 21.9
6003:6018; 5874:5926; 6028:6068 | -0.01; 19.6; 21.3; 21.6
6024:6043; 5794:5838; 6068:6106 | 0.02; 21.9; 21.6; 22.1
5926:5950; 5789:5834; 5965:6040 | 0.01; 21.8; 21.4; 21.4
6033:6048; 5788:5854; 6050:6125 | 0.03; 21.8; 21.3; 21.9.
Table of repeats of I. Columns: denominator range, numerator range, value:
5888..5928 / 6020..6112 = 1.12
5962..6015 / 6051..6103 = 1.03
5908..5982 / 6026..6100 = 1.02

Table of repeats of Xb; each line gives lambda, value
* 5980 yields 21.1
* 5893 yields 16.2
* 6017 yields 22.9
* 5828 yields 22.1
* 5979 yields 21.9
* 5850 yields 20.2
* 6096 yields 22.9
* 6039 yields 21.2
